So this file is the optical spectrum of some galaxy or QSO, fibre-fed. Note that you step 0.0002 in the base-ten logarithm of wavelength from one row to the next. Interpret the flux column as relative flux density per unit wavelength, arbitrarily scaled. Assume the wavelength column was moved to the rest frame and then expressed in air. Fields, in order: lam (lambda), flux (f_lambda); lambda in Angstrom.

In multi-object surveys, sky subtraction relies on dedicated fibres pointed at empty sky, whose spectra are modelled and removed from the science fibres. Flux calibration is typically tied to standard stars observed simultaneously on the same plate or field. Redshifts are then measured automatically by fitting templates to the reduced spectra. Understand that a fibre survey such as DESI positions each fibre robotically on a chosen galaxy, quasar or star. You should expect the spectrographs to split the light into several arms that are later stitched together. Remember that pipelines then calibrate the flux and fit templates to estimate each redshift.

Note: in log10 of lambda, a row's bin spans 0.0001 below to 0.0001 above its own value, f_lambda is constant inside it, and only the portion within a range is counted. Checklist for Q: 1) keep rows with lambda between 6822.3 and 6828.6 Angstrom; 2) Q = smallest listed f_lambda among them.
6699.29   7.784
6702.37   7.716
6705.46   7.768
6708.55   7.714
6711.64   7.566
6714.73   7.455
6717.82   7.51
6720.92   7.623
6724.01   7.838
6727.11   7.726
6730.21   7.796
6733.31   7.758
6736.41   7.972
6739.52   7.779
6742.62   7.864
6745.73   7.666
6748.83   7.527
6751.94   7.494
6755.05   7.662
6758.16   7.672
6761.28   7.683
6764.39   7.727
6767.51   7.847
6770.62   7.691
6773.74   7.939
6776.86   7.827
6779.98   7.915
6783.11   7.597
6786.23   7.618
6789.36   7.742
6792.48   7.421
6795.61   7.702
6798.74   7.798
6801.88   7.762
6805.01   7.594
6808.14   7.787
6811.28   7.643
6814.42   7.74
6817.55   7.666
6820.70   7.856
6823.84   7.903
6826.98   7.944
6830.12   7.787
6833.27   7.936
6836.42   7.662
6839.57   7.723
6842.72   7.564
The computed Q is 7.903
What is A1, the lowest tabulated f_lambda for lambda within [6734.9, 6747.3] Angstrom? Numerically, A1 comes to 7.666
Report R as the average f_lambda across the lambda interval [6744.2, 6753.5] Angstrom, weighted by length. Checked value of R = 7.57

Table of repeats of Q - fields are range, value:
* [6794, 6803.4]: 7.702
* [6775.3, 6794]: 7.421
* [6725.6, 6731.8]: 7.726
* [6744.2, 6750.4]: 7.527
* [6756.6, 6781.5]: 7.672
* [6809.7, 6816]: 7.643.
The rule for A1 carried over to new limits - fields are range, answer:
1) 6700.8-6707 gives 7.716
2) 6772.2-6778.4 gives 7.827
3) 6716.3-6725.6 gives 7.51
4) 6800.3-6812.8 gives 7.594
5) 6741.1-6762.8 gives 7.494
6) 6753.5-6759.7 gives 7.662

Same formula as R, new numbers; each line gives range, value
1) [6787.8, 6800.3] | 7.67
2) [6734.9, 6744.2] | 7.86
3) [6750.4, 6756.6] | 7.58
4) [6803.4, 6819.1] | 7.69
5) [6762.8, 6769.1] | 7.8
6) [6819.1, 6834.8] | 7.88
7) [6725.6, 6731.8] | 7.76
